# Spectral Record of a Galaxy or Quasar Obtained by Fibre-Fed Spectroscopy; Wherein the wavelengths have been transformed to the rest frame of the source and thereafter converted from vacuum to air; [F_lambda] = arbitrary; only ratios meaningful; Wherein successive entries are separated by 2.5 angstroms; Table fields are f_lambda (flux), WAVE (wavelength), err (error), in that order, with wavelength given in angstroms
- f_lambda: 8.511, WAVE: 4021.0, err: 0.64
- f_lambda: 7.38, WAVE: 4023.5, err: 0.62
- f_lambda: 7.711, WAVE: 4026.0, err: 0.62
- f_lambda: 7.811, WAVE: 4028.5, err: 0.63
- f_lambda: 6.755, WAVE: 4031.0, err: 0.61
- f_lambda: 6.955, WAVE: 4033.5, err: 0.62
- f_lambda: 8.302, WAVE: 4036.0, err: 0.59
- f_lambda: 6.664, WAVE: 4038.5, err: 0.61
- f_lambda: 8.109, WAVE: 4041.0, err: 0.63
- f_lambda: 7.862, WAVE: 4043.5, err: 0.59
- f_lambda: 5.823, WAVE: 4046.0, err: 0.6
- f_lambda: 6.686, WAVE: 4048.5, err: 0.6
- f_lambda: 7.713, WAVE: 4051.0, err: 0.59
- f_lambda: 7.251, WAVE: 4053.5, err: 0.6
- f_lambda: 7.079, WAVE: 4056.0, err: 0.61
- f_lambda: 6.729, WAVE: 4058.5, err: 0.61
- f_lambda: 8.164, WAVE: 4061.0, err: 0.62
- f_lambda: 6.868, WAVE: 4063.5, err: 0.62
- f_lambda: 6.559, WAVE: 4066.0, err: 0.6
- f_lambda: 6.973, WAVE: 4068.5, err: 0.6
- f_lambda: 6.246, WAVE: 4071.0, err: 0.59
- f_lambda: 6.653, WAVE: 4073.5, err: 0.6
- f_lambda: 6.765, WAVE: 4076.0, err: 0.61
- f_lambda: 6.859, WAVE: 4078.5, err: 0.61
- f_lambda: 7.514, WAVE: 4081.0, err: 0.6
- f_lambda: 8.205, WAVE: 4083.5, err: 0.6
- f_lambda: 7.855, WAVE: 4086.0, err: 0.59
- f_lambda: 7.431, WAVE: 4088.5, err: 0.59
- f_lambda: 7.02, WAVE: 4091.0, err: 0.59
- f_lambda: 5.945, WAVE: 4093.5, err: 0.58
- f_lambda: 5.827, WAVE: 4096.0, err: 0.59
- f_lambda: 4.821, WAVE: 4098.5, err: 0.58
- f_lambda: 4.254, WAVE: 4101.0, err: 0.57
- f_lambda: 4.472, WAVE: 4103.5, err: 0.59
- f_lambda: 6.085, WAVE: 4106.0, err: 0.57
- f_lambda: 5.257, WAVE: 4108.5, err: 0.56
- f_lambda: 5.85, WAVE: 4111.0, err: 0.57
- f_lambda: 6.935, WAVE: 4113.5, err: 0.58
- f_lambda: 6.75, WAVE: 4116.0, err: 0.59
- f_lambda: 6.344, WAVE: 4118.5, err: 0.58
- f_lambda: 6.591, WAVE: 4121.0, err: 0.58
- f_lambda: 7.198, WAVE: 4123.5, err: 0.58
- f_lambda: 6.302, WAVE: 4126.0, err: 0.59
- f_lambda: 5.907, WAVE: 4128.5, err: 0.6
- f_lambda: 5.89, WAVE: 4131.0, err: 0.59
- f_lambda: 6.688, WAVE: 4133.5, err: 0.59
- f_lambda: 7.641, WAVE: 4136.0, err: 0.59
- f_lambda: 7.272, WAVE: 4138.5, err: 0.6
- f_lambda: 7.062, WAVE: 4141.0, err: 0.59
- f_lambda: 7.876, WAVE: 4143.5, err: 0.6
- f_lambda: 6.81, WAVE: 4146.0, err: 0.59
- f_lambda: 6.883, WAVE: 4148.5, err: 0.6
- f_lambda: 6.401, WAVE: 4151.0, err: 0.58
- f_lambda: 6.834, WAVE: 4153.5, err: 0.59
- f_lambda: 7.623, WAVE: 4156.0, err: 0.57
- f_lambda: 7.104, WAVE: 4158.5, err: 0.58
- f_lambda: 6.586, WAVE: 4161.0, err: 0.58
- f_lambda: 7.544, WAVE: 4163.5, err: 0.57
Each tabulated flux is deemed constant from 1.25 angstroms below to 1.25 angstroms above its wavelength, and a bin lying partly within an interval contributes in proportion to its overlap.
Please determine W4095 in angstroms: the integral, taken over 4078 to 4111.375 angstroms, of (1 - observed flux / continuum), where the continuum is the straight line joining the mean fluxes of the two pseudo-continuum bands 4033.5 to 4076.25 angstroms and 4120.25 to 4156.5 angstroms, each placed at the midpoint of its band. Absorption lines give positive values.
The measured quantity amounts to 3.5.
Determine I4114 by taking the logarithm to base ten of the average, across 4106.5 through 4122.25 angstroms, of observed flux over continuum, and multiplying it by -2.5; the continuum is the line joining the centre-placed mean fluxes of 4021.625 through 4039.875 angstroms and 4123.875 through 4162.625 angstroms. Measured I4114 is 0.12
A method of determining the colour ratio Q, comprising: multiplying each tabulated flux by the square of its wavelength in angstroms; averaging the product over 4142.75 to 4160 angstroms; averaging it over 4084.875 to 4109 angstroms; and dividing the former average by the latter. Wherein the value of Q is 1.23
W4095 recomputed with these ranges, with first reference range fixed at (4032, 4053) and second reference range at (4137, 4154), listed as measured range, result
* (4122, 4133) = 1.1 angstroms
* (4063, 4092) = 0.4 angstroms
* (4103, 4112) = 2.1 angstroms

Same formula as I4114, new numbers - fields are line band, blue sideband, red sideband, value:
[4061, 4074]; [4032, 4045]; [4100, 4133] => 0.03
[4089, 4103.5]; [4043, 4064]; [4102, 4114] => 0.07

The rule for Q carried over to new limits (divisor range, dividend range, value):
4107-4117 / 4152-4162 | 1.16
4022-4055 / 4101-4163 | 0.94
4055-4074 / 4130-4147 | 1.06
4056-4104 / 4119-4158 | 1.06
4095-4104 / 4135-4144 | 1.56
